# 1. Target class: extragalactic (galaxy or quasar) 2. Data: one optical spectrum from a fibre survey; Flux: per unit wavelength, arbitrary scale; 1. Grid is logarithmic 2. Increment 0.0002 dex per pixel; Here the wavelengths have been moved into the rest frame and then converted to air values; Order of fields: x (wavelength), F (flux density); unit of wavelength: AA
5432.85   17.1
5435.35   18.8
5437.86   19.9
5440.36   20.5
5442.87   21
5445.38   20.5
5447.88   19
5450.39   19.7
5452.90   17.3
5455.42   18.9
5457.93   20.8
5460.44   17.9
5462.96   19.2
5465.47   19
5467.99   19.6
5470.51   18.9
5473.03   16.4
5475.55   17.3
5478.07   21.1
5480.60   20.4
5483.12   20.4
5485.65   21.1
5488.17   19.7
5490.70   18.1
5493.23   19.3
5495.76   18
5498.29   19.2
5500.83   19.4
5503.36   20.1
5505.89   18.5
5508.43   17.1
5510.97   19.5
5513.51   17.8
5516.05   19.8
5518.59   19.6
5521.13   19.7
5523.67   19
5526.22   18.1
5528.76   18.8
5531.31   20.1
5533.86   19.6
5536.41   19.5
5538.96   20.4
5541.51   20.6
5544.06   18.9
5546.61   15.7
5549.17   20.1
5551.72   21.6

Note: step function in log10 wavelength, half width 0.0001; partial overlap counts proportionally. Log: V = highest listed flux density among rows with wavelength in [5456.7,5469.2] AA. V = 20.8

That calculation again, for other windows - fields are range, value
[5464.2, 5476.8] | 19.6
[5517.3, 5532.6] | 20.1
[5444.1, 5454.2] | 20.5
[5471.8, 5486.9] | 21.1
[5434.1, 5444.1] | 21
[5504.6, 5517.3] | 19.8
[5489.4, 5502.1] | 19.4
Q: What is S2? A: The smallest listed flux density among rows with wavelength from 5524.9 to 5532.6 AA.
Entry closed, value 18.1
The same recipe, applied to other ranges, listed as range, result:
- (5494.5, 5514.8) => 17.1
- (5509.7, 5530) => 17.8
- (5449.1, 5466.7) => 17.3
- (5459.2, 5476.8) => 16.4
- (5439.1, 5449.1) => 19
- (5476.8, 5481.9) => 20.4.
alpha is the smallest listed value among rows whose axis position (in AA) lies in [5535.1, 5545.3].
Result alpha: 18.9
